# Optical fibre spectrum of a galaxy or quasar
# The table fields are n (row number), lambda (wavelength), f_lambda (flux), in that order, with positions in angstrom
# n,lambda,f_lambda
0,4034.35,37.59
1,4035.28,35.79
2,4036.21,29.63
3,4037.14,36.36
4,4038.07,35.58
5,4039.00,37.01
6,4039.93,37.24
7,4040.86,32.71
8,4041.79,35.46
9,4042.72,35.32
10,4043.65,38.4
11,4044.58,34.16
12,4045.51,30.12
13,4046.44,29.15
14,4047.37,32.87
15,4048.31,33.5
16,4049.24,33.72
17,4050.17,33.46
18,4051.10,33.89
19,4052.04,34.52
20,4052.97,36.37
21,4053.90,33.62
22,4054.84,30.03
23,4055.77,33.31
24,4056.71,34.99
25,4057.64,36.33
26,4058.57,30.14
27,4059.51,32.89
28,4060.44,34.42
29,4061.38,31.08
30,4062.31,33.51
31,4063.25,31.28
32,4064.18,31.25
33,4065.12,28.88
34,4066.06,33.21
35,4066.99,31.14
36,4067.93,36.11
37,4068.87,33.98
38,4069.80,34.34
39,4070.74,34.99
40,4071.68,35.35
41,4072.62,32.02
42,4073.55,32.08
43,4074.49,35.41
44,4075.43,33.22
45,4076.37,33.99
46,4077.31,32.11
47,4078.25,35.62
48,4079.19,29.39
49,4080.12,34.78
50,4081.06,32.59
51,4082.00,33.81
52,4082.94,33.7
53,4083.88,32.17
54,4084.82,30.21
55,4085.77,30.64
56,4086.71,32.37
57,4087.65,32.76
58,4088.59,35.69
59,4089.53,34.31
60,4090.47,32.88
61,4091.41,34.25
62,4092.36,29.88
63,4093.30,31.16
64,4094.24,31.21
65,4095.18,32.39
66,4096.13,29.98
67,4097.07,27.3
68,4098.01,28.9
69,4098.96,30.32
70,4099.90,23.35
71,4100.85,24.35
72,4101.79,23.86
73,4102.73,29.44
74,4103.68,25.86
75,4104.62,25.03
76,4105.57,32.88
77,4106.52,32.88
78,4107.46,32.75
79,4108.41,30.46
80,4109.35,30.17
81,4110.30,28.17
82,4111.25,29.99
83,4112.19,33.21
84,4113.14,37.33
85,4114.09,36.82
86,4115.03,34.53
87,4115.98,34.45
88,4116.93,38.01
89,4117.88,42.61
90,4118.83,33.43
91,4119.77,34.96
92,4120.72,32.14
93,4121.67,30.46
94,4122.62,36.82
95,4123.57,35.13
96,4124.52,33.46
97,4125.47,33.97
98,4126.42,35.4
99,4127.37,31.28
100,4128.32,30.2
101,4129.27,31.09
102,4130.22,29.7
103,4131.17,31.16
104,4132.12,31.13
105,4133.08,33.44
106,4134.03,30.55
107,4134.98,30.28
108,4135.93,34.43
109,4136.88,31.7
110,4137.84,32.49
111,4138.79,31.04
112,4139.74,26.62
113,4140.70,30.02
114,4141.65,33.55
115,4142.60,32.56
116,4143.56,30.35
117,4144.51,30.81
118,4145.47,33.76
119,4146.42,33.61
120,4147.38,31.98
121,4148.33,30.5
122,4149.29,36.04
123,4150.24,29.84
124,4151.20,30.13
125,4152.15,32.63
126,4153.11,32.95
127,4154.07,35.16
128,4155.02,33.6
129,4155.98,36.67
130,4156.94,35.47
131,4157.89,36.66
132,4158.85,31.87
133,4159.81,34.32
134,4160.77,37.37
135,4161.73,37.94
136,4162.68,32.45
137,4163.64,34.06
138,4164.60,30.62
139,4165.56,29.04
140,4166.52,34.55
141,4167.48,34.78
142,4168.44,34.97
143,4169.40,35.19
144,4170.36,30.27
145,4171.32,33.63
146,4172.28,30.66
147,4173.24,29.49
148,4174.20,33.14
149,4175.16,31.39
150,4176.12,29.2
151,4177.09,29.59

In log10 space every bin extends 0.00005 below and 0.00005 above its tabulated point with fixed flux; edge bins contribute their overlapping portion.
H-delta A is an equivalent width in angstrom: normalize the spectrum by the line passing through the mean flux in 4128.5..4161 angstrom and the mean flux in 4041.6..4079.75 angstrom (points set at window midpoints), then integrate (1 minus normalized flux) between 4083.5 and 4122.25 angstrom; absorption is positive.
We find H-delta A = 1.51 angstrom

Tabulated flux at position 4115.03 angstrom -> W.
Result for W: 34.53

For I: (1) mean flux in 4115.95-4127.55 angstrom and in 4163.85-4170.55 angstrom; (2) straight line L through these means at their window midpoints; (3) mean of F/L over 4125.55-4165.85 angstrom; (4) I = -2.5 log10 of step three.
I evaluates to 0.04 mag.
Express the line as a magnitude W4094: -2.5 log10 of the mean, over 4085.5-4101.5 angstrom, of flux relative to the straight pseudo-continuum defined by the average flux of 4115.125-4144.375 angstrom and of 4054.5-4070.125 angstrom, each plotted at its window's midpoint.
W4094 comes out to 0.07 mag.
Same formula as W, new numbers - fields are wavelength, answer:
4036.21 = 29.63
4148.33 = 30.5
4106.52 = 32.88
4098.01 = 28.9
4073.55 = 32.08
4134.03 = 30.55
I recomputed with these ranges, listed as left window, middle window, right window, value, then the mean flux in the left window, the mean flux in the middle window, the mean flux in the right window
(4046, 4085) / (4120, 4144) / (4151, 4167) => 0.06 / 33.1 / 32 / 33.9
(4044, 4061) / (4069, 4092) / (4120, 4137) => -0.01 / 33.2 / 33.3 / 32.4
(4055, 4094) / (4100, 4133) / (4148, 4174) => 0.04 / 33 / 32.1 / 33.4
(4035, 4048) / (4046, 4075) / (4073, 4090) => 0.02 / 34.2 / 33.2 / 33.1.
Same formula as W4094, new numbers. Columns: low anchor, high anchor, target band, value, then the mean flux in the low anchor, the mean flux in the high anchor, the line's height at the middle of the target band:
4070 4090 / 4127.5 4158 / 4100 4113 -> 0.12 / 33.2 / 32.1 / 32.8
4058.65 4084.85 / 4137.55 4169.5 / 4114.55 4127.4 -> -0.06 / 33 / 33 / 33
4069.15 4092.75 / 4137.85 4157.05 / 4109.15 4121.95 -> -0.05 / 33.2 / 32.3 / 32.7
